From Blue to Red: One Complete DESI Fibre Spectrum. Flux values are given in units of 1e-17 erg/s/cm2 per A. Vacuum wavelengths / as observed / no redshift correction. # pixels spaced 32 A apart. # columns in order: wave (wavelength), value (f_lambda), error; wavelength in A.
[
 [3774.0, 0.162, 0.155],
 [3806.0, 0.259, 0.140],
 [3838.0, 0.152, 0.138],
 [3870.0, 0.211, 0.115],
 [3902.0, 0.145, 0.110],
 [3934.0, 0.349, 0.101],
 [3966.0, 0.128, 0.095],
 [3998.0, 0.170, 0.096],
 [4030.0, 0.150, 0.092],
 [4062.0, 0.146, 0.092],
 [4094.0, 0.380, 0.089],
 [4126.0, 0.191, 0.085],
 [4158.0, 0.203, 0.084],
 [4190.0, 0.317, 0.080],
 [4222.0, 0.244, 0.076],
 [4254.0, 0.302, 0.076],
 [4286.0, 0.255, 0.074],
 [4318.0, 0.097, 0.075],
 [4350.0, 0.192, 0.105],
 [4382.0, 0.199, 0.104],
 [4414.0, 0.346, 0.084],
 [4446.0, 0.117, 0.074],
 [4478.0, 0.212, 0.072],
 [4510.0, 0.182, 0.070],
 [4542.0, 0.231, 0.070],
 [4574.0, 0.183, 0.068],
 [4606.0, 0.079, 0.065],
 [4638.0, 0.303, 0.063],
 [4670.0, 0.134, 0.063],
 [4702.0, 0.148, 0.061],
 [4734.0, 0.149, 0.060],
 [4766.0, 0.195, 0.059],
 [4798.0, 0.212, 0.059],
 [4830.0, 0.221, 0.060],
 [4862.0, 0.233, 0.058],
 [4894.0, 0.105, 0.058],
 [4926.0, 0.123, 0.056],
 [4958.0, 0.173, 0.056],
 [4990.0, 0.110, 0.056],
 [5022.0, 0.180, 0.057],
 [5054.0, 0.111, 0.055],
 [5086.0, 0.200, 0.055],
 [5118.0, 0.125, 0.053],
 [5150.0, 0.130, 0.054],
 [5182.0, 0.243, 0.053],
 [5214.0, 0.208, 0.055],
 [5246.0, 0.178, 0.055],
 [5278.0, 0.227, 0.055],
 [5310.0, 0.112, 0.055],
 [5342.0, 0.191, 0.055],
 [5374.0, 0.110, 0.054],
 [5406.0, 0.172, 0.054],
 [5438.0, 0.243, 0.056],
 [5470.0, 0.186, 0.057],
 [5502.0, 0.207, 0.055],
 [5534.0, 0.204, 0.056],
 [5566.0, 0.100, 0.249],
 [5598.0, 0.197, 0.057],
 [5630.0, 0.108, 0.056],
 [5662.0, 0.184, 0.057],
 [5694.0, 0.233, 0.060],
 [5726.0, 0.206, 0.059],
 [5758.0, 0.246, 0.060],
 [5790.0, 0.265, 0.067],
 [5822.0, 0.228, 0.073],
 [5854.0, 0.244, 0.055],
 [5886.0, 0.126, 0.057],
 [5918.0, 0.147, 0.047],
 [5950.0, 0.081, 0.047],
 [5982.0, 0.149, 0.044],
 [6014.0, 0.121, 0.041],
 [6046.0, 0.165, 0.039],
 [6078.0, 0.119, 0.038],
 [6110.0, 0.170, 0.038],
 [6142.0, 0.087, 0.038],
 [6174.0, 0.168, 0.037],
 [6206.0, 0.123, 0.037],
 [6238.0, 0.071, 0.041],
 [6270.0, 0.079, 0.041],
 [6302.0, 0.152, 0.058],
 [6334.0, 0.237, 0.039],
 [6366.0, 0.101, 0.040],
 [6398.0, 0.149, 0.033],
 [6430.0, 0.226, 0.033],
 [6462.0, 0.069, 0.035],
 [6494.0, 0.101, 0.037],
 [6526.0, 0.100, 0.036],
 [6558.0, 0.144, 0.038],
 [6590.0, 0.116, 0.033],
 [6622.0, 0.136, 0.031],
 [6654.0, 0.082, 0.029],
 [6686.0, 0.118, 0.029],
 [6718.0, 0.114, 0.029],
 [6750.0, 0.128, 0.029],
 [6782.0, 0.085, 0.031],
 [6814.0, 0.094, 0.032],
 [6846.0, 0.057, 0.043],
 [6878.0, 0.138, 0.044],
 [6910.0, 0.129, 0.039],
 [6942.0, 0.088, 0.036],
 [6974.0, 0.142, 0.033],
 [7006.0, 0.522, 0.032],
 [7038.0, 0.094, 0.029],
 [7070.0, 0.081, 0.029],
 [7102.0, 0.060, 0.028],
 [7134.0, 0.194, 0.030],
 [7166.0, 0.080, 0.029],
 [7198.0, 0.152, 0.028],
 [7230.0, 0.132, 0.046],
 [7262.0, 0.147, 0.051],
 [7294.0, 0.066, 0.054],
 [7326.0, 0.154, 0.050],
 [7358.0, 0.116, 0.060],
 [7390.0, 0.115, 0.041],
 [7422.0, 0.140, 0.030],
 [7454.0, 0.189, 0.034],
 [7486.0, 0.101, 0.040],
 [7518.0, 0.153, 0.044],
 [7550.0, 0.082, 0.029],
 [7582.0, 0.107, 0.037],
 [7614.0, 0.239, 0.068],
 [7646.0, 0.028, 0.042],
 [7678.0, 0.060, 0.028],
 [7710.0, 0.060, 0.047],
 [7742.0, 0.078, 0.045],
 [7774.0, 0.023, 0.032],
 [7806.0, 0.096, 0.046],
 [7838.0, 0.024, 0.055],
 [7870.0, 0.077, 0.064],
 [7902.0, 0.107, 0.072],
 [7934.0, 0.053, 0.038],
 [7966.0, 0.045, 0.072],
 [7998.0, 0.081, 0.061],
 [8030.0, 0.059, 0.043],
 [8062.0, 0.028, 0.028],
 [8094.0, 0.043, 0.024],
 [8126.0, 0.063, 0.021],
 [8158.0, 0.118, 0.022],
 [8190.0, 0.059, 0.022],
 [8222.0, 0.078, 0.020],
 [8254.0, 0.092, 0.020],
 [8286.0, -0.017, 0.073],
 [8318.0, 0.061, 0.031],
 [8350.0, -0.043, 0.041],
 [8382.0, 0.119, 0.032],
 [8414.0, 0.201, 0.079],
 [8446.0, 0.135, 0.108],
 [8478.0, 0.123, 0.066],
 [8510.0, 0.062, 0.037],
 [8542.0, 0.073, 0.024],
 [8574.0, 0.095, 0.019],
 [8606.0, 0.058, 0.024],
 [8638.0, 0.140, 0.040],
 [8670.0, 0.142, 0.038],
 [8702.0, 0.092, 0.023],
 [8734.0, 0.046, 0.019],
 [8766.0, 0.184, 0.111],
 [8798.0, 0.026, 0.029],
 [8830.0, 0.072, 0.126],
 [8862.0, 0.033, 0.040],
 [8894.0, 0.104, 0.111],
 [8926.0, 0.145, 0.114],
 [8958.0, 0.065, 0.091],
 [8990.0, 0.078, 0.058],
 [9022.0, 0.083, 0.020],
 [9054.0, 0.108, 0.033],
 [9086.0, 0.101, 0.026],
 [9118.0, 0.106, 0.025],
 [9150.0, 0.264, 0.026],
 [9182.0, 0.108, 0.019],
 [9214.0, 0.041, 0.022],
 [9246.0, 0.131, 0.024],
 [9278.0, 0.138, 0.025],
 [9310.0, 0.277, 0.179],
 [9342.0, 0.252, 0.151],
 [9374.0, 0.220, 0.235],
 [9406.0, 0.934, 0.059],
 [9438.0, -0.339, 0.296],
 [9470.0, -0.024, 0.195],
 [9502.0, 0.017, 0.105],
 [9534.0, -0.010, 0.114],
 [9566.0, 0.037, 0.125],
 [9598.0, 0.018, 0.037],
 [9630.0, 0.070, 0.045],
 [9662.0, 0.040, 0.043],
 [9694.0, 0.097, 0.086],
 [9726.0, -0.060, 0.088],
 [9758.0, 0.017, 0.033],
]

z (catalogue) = 0.88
